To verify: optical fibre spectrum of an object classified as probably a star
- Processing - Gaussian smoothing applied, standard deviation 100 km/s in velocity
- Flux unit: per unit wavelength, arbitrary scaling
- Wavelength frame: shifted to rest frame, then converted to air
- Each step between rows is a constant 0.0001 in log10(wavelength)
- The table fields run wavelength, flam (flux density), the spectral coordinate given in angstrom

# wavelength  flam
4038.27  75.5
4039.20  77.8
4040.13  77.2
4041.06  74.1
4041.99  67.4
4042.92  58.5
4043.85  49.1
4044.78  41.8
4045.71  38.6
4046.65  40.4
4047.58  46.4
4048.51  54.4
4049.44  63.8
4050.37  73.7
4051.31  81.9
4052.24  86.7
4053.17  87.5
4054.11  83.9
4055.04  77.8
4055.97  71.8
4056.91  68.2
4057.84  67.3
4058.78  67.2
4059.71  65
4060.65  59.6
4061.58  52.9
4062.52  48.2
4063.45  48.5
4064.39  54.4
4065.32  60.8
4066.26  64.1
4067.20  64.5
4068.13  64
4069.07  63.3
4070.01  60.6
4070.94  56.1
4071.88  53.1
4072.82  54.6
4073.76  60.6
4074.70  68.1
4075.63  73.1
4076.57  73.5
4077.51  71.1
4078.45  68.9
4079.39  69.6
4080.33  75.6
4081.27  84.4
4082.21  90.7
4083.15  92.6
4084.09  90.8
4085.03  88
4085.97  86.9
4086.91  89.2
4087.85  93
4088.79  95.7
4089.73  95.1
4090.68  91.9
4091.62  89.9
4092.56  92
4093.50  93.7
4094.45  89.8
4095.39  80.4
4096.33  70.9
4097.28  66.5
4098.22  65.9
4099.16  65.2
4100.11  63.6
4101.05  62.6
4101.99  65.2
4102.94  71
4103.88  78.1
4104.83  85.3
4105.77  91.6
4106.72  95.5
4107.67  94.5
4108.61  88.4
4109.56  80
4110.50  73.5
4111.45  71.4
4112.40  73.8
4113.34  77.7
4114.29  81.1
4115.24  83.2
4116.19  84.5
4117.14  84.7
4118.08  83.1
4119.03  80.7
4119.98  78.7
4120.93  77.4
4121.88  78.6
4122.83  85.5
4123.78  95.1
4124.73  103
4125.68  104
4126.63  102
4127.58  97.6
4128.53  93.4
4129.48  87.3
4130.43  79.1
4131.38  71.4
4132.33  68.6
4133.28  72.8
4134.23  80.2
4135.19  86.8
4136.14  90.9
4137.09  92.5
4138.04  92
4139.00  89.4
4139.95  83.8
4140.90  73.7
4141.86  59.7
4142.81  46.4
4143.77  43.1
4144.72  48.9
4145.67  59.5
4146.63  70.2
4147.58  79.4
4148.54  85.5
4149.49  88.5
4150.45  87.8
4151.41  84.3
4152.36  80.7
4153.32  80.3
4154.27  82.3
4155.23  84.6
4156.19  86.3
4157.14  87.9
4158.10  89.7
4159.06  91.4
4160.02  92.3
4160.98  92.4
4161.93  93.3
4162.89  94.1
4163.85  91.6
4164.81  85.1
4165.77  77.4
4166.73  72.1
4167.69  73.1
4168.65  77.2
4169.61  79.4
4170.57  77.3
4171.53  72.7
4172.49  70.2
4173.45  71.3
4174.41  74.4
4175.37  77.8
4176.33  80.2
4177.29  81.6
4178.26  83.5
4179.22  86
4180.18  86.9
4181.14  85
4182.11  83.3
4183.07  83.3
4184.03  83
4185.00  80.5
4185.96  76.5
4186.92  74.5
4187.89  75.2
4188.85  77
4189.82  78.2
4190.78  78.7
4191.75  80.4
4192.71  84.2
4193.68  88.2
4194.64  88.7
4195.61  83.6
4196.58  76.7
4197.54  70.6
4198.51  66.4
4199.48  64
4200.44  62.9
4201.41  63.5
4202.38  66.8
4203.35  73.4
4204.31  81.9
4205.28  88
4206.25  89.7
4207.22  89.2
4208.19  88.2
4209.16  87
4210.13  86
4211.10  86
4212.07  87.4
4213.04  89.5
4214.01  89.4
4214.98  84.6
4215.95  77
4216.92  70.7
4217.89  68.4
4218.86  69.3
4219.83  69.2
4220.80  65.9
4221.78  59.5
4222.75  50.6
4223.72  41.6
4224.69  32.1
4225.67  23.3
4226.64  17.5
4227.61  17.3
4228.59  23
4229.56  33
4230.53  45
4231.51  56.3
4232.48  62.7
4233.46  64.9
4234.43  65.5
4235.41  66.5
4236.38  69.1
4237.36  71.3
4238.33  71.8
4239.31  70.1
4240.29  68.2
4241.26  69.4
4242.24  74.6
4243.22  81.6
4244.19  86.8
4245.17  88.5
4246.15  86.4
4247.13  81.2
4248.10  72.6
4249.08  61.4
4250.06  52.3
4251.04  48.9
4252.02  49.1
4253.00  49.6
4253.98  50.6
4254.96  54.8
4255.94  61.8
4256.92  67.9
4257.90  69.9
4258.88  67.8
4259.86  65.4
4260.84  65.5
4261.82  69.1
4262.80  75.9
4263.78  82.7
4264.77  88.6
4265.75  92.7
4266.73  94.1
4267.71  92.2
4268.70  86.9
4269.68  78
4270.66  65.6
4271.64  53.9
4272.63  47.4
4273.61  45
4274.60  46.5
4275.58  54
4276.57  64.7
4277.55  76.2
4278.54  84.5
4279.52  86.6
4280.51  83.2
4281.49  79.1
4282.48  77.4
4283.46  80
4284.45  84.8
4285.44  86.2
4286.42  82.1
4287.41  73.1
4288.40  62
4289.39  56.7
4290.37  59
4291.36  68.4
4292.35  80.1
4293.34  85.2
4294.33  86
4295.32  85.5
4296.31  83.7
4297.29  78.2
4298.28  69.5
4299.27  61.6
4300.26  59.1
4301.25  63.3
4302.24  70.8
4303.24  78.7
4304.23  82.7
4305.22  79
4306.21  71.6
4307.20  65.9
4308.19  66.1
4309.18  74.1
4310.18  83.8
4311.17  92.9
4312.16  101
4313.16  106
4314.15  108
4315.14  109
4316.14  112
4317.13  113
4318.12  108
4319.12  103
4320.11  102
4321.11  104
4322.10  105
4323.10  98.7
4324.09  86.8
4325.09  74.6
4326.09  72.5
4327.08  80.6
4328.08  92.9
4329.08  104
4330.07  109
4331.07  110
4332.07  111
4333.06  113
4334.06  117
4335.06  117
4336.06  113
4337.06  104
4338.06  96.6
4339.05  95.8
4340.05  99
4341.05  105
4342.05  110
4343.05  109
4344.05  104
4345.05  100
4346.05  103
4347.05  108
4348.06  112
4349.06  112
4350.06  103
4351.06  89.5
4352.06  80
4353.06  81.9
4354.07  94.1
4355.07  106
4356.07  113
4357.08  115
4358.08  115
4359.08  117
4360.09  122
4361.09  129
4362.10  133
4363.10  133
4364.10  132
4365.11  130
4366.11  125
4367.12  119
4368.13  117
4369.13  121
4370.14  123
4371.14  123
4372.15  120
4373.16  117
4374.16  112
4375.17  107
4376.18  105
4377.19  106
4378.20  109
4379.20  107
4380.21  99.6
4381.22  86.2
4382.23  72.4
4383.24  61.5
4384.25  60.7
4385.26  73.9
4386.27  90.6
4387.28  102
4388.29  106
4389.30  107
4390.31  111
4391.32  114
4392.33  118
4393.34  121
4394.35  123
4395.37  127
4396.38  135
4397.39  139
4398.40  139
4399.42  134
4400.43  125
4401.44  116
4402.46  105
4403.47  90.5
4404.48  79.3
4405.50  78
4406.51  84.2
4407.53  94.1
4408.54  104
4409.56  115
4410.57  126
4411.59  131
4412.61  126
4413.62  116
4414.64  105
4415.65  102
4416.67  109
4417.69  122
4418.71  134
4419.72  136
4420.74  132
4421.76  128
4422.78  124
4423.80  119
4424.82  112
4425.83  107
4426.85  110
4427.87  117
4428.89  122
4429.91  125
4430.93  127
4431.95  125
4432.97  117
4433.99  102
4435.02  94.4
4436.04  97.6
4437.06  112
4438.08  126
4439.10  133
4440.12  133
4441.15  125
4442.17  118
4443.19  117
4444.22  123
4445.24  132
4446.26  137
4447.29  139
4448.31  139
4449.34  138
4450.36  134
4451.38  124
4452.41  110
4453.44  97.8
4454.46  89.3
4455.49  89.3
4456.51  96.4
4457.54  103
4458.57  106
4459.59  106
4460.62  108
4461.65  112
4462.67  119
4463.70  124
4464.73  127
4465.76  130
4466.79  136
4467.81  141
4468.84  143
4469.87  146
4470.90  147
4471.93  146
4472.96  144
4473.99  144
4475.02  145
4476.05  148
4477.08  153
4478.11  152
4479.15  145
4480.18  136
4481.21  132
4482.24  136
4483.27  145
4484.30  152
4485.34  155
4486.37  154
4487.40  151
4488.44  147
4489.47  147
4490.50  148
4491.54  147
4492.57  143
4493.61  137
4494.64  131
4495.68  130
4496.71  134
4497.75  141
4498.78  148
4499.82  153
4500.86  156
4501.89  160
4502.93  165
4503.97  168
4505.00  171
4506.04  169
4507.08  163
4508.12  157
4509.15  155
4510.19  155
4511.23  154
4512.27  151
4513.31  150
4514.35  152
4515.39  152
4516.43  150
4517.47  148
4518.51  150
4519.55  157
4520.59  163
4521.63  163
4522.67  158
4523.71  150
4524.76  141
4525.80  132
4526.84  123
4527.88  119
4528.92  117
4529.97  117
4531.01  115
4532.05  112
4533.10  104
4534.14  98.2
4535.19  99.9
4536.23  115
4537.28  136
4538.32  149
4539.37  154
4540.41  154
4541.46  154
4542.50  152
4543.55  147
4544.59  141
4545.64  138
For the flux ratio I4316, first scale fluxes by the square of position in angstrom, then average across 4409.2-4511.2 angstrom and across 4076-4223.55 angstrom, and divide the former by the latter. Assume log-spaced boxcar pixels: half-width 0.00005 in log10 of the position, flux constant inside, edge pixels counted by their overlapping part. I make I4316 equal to 1.90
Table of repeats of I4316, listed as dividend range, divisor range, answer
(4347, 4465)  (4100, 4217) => 1.57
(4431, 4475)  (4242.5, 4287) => 1.87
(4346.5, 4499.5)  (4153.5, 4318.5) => 1.76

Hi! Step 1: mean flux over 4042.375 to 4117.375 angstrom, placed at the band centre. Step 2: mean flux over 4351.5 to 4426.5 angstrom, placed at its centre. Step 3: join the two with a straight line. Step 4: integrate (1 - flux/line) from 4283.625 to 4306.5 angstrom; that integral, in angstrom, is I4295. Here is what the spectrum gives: 5.81 angstrom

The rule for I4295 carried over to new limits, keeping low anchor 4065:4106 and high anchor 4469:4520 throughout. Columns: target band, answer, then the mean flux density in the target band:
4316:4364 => 6.50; 105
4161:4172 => 1.04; 81.7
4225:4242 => 8.26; 52.8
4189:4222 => 6.47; 78.2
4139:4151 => 2.31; 69.8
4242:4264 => 7.91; 67.8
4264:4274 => 3.10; 74.9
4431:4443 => 1.90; 117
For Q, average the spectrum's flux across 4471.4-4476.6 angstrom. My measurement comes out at 145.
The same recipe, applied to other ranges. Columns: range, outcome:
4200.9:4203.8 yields 67.6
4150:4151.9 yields 86.1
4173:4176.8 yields 76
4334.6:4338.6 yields 108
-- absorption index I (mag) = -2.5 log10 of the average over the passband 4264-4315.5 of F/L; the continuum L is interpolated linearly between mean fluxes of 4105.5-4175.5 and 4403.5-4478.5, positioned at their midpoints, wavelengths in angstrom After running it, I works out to 0.30 mag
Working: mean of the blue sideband 81.5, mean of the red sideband 121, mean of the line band 76.7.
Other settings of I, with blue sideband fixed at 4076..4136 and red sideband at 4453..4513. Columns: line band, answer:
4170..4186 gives 0.17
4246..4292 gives 0.47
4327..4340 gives 0.11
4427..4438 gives 0.16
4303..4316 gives 0.29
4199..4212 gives 0.23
